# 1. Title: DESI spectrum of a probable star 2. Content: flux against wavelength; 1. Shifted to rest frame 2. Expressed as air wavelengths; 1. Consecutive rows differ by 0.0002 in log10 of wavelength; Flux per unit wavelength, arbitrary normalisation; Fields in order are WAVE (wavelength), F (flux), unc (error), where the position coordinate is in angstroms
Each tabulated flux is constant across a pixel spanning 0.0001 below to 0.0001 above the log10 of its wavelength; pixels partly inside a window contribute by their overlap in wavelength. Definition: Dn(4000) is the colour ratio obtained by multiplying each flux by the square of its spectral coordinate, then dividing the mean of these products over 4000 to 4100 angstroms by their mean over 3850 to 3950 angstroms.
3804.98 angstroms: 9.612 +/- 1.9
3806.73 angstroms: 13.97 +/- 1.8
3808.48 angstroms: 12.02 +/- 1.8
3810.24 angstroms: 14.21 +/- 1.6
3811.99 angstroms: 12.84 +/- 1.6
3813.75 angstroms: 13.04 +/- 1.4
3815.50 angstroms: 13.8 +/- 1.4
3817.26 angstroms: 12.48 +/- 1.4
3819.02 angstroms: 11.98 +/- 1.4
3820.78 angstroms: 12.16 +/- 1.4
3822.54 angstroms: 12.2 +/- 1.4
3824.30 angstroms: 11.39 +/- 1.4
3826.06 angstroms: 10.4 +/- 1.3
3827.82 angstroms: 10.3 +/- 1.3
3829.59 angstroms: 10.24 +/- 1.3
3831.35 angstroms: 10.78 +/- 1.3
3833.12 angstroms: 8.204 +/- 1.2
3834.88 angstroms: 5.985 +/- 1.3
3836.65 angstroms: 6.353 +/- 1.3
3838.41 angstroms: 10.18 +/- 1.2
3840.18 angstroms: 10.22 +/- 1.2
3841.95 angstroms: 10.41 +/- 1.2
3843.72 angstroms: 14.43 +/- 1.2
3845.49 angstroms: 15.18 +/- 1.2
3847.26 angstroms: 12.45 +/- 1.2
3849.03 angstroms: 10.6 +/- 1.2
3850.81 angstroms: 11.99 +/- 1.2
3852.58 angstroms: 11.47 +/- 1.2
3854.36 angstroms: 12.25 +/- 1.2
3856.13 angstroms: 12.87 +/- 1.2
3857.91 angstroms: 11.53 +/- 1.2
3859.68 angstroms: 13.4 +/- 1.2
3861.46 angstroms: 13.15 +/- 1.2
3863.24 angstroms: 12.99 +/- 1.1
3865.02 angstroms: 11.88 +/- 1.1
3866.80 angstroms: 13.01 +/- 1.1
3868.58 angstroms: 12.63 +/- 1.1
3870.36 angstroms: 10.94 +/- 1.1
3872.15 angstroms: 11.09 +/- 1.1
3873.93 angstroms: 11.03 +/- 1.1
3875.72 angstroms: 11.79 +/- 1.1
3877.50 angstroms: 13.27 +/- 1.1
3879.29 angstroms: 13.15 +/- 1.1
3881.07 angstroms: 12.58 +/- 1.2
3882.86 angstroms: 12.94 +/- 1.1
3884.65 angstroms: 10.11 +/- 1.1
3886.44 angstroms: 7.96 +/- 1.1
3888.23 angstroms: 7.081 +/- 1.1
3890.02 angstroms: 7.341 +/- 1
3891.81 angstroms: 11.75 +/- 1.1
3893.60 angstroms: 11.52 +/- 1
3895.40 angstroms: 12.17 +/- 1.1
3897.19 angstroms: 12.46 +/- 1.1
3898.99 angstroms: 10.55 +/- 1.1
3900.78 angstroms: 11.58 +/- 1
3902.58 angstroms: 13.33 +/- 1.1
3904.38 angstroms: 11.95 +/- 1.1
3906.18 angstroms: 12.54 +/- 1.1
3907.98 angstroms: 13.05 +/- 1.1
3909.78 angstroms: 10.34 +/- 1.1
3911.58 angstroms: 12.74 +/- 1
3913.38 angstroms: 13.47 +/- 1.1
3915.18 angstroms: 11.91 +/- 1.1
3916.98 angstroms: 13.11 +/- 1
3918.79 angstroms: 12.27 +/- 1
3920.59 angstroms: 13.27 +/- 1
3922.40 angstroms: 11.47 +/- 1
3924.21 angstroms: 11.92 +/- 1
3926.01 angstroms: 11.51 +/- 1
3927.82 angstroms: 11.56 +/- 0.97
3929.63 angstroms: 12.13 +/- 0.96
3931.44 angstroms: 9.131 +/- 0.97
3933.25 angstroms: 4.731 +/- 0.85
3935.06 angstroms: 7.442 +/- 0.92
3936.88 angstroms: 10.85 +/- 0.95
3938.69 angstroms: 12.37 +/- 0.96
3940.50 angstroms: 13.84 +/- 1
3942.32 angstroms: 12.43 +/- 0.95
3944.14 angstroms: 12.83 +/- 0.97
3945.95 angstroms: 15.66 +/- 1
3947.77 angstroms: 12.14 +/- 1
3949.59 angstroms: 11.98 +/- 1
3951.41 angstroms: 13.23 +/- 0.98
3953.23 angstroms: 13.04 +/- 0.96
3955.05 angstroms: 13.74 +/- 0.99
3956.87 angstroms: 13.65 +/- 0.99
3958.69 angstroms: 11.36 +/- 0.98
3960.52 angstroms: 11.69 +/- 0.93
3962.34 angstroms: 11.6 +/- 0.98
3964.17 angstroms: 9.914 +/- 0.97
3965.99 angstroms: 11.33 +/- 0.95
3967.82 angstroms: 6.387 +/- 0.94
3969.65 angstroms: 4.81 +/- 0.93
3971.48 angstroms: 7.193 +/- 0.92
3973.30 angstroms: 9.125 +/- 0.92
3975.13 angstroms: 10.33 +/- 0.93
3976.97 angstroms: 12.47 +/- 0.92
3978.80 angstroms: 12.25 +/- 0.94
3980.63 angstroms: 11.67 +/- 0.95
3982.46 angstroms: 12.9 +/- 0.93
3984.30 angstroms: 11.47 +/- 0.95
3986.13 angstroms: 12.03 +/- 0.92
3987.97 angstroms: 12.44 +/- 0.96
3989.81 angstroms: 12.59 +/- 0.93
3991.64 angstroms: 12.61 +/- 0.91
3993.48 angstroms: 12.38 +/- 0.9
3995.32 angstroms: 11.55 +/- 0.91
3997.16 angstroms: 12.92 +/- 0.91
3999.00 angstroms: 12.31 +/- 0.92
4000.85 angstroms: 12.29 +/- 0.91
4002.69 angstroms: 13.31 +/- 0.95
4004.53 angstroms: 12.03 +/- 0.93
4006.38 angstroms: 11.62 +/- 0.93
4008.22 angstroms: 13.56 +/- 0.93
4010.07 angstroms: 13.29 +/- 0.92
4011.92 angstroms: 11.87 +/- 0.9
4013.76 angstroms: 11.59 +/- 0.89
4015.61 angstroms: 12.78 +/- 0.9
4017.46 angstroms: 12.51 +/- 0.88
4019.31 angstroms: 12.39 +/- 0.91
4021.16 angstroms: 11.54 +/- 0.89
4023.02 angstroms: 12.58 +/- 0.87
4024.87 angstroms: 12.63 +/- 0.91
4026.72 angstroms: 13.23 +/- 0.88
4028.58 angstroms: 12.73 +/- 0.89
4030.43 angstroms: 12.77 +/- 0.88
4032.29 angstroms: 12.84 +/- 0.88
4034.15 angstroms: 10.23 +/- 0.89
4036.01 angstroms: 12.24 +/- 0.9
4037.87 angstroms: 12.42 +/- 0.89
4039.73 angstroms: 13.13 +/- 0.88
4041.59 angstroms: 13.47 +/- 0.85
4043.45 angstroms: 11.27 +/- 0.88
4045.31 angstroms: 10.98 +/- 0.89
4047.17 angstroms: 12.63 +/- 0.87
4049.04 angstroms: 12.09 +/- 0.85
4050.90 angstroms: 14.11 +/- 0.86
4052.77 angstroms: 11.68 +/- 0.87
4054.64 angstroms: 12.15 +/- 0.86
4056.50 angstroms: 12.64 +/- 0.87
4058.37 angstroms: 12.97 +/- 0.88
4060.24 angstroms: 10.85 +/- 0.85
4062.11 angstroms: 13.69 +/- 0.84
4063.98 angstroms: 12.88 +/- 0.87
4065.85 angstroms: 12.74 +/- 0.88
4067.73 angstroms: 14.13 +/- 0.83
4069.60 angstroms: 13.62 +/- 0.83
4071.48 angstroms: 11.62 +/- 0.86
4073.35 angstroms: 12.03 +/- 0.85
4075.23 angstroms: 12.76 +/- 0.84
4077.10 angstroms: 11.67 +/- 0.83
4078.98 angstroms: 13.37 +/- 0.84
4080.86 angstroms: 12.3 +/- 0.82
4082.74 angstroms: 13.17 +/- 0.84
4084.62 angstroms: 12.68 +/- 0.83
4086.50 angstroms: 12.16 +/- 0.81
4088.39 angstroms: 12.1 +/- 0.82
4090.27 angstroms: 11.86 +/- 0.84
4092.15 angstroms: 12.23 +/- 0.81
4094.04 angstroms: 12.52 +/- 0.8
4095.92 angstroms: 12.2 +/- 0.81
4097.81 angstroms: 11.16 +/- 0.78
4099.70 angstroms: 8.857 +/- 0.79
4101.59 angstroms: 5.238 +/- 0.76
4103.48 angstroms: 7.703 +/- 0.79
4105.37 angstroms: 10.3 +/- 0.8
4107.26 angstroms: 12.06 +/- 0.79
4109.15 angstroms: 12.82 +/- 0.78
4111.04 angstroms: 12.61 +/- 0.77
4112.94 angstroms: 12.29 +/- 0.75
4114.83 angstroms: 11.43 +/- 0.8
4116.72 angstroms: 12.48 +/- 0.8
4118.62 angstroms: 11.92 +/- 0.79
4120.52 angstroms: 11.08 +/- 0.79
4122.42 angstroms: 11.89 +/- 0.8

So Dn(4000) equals 1.14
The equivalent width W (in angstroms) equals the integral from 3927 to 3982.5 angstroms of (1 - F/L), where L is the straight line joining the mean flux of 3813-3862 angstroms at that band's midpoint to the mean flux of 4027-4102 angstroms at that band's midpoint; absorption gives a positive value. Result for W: 3.5 angstroms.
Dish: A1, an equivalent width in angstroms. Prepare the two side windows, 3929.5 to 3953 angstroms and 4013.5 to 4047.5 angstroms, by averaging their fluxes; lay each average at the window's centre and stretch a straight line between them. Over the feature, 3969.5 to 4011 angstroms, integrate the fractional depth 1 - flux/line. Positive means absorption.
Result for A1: 0.7 angstroms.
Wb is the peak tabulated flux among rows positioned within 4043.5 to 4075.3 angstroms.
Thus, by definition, 14.13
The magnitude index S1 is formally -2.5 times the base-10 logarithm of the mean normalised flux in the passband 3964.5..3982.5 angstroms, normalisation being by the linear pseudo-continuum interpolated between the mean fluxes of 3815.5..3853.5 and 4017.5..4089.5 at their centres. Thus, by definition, 0.23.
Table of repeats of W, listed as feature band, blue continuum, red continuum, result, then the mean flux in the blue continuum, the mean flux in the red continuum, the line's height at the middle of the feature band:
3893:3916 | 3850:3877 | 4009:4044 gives 0.16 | 12.2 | 12.4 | 12.2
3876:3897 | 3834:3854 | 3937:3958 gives 1.42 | 10.9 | 13.1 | 11.8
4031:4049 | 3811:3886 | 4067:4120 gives -0.65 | 11.6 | 11.7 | 11.7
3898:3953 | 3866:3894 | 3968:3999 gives -3.70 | 11.1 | 11.1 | 11.1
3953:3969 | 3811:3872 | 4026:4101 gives 0.99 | 11.6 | 12.3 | 12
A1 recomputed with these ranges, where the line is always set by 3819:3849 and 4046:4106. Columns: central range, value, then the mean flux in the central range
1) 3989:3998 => -0.69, 12.4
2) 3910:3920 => -1.29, 12.6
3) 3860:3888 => -2.30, 11.8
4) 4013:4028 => -0.98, 12.4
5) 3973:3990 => -0.48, 11.8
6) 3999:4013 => -1.15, 12.5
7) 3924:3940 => 1.45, 10.2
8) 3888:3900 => 0.45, 10.6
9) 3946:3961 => -1.96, 12.8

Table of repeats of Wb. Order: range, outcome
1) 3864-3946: 15.66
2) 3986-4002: 12.92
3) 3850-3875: 13.4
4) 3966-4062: 14.11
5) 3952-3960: 13.74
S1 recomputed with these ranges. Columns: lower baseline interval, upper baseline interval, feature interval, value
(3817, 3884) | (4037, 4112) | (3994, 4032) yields -0.05 mag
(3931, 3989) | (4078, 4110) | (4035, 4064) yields -0.11 mag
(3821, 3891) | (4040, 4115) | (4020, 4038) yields -0.04 mag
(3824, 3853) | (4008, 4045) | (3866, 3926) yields -0.05 mag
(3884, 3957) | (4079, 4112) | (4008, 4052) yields -0.09 mag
